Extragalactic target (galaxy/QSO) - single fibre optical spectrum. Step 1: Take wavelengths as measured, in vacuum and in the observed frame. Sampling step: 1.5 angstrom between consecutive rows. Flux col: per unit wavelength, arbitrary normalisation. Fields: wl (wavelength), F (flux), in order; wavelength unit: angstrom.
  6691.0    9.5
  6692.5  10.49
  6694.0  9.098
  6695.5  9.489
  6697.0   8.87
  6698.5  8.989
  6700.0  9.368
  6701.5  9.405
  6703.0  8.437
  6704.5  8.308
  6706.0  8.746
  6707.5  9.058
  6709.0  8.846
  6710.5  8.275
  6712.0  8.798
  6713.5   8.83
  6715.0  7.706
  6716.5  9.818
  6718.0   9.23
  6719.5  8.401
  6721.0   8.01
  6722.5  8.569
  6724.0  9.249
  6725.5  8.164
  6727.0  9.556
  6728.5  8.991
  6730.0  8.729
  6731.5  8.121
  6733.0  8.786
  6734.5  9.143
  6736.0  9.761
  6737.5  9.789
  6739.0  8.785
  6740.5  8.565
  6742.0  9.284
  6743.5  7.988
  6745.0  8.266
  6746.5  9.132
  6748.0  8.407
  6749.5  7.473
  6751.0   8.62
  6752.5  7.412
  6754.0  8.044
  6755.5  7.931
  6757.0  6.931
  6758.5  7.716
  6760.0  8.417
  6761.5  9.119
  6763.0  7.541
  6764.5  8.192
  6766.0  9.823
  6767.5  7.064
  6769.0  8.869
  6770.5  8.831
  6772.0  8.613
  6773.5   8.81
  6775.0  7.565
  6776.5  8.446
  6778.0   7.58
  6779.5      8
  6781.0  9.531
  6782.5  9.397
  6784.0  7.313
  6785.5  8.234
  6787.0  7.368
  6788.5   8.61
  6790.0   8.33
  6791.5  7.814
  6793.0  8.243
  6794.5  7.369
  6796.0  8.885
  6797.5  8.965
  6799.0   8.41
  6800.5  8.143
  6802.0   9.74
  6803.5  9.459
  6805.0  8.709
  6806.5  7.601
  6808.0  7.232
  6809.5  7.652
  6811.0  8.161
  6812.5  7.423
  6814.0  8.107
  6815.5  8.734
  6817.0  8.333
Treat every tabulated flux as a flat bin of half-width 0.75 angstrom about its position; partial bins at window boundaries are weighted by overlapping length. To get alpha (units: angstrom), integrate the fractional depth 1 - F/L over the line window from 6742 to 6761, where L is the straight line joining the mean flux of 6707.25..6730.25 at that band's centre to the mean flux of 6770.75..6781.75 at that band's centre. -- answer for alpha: 1.0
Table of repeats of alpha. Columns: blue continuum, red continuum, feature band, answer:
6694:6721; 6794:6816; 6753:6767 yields 0.65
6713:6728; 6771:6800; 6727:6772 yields 0.30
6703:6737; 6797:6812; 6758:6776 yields 0.35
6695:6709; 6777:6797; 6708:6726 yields 0.30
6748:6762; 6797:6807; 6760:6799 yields 0.09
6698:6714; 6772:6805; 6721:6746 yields -0.45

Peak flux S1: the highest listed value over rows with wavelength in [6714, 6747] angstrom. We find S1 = 9.818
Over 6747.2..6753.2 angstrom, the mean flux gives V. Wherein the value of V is 7.99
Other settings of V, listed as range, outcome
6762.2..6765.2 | 7.88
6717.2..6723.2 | 8.56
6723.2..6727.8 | 8.99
